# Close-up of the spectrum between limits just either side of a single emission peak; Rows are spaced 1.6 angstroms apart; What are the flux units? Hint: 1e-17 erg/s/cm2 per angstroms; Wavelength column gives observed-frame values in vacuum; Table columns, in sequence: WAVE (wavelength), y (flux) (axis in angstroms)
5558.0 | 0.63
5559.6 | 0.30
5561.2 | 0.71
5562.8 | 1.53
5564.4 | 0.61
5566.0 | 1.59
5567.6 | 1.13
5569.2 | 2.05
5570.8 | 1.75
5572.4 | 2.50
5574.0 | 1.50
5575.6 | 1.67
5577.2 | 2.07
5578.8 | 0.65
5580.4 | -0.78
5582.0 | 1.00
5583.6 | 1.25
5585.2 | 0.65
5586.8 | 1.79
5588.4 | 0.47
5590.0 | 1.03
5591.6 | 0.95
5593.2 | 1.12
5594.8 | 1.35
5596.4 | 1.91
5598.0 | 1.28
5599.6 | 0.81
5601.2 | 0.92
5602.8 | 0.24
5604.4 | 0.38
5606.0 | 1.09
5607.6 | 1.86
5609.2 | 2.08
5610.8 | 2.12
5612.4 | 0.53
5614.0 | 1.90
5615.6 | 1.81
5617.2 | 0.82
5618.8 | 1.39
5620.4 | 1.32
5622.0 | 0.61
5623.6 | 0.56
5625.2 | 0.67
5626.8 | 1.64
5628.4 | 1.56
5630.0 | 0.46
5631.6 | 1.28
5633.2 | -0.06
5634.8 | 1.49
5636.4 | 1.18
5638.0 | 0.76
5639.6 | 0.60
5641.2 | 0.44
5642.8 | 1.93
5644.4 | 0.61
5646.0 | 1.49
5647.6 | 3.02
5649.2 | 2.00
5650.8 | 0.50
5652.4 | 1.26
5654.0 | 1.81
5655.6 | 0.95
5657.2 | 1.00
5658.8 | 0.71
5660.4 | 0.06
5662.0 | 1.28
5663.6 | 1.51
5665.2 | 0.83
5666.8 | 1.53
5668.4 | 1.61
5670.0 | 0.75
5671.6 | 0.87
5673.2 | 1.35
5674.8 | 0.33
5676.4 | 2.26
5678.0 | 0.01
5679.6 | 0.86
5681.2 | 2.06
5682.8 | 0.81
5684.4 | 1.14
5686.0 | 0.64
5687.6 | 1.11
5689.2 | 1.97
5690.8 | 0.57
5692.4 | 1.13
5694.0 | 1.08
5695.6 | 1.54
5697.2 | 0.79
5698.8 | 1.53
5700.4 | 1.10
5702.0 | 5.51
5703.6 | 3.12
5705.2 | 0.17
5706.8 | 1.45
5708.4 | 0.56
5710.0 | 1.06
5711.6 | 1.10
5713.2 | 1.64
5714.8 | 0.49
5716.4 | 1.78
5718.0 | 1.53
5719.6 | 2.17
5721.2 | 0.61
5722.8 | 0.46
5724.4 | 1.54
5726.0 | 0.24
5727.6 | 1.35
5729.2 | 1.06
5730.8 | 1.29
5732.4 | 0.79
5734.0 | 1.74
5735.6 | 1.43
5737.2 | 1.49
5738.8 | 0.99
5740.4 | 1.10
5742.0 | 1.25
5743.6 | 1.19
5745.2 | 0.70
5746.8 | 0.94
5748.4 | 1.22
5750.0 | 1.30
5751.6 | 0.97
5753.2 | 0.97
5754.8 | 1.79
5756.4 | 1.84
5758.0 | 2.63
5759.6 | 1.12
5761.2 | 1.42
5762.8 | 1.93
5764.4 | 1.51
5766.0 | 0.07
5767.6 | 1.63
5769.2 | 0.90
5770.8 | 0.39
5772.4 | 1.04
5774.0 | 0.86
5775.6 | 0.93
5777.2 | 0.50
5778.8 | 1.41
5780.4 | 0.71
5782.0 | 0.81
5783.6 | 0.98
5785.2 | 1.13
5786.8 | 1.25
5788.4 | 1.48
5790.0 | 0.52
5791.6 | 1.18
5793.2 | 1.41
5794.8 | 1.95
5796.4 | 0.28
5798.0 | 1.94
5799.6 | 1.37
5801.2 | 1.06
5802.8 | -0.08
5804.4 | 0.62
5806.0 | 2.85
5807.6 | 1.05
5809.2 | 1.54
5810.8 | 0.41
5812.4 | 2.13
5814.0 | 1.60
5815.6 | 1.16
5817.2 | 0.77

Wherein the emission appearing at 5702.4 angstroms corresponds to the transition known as [O III] 5007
